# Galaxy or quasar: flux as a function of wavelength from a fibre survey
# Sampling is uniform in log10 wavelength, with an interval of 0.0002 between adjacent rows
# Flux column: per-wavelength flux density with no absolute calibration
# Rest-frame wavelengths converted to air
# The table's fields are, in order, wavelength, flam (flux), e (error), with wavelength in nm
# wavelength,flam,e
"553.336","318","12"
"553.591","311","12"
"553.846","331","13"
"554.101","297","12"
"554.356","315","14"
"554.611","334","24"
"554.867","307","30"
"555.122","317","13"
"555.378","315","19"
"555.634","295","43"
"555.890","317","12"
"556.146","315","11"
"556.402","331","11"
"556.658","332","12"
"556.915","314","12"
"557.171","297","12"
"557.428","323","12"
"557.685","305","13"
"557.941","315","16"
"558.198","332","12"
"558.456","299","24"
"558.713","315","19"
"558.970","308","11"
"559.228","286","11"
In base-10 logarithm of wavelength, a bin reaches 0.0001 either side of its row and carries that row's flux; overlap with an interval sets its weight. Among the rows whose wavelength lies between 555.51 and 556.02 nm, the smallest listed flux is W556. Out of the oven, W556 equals 295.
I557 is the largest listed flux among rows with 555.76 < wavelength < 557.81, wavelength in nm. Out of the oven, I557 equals 332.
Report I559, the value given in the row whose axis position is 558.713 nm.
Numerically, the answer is 315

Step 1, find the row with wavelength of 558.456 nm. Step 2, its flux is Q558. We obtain 299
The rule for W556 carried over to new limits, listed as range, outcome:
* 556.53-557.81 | 297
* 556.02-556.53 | 315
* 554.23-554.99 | 307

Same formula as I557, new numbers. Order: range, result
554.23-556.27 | 334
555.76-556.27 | 317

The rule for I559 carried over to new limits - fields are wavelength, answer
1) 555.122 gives 317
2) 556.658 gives 332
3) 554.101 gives 297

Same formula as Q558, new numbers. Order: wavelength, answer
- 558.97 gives 308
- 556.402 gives 331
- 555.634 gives 295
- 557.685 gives 305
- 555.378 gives 315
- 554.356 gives 315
